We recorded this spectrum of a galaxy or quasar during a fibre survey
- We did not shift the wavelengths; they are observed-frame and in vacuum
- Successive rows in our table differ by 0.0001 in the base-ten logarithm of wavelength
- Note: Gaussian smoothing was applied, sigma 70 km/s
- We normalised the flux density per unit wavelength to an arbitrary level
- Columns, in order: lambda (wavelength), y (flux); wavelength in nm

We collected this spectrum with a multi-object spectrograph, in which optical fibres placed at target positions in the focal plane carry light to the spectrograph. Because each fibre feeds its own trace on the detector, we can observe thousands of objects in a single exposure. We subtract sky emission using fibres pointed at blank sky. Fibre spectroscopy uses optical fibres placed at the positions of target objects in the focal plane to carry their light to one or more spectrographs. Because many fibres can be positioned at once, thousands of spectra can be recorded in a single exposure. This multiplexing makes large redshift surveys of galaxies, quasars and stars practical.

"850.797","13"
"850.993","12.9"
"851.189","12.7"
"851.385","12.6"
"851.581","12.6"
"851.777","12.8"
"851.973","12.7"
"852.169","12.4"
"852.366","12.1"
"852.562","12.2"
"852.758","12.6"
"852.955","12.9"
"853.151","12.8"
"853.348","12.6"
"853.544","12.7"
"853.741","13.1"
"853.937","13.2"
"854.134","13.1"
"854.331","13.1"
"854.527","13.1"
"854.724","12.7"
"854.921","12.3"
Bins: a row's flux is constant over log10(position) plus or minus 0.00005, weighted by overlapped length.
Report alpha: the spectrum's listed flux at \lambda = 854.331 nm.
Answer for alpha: 13.1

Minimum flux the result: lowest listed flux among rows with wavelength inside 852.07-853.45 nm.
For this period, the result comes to 12.1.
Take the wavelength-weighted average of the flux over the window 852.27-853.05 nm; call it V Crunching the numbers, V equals 12.4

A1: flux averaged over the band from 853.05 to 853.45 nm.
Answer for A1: 12.7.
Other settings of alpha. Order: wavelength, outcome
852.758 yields 12.6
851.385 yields 12.6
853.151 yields 12.8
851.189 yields 12.7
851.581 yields 12.6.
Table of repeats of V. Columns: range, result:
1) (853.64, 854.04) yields 13.1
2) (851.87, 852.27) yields 12.5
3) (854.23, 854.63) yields 13.1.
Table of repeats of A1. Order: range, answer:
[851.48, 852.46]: 12.5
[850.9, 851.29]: 12.8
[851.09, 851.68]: 12.6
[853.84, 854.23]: 13.1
